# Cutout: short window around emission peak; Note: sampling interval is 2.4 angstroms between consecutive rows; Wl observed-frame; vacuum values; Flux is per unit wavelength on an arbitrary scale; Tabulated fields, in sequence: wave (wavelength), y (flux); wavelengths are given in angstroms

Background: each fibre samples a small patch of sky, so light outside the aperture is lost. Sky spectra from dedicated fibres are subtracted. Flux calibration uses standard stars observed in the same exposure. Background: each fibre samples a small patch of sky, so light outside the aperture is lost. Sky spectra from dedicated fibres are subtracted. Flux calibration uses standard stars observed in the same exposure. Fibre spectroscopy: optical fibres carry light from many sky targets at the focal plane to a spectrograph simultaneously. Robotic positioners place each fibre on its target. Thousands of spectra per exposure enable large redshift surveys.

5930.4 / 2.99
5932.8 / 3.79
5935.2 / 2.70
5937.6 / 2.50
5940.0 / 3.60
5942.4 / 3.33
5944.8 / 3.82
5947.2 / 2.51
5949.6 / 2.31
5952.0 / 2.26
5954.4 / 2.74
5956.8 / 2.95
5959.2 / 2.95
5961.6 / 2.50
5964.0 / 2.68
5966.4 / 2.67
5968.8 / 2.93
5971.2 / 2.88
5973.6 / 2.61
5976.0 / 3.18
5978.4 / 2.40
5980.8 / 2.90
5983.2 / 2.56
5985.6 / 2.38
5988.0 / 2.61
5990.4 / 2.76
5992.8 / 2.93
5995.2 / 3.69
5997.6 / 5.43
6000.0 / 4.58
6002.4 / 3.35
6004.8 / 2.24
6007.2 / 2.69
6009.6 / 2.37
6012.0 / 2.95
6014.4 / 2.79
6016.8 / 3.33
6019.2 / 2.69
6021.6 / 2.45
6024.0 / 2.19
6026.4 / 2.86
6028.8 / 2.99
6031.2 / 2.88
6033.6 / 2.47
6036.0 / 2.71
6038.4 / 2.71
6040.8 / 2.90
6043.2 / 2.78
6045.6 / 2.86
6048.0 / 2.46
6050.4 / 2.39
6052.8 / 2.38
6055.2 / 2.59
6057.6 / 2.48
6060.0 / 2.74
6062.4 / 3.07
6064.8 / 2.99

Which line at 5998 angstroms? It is [O III] 5007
